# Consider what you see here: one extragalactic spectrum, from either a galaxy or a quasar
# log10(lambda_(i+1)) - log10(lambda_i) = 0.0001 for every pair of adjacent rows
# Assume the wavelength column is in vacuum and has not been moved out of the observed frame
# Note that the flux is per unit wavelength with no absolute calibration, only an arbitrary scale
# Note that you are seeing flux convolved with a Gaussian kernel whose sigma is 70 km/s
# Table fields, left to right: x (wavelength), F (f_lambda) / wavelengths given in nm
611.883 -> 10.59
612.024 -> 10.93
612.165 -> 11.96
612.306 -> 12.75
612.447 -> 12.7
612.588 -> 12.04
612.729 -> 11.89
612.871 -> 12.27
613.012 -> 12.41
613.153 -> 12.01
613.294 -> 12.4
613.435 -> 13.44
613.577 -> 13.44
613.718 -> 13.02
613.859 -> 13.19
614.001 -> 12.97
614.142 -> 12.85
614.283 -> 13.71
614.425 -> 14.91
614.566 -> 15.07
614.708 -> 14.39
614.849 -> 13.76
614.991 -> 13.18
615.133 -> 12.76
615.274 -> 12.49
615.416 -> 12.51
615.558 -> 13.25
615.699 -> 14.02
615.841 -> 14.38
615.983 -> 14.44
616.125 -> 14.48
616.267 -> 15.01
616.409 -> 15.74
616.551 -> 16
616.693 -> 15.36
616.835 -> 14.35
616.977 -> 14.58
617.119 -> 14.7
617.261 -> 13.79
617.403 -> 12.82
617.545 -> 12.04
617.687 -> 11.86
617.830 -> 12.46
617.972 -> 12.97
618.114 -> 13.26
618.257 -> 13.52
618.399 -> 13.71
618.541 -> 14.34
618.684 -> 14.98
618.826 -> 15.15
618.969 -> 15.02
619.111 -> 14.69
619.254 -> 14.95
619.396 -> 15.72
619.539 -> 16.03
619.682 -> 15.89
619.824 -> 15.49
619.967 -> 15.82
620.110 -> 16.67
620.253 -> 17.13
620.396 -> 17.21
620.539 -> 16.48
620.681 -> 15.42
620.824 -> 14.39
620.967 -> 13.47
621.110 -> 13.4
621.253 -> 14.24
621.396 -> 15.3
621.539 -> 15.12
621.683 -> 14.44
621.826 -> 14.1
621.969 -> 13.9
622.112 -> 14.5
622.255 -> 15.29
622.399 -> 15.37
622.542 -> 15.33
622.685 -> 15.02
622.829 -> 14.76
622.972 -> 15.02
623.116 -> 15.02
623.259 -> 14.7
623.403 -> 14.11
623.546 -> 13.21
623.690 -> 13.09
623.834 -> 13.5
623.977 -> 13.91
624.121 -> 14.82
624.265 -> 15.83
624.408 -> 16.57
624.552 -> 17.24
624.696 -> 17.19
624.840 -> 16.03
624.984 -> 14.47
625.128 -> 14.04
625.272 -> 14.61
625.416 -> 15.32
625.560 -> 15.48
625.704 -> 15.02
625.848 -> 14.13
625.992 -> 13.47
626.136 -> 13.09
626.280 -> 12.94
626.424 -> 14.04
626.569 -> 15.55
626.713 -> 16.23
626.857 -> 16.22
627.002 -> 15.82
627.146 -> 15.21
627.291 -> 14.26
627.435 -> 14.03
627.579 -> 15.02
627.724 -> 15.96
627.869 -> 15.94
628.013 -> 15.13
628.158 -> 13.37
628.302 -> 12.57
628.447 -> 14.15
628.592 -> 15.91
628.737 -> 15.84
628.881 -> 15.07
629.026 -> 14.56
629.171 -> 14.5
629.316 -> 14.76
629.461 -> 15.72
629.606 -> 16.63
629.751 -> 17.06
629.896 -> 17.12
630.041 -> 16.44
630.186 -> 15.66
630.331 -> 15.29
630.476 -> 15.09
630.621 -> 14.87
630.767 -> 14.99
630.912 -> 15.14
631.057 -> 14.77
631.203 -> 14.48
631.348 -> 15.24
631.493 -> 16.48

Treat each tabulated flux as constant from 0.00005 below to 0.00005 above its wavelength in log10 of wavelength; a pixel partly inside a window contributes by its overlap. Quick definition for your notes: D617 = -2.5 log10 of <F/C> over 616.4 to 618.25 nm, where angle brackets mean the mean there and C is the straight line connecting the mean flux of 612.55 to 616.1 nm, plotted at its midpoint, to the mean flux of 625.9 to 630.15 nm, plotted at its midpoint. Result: -0.009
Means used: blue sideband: 13.3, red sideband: 15.1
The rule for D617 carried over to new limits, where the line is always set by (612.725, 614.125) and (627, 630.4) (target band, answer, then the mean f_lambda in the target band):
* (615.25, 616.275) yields -0.054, 13.8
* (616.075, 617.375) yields -0.120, 14.8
